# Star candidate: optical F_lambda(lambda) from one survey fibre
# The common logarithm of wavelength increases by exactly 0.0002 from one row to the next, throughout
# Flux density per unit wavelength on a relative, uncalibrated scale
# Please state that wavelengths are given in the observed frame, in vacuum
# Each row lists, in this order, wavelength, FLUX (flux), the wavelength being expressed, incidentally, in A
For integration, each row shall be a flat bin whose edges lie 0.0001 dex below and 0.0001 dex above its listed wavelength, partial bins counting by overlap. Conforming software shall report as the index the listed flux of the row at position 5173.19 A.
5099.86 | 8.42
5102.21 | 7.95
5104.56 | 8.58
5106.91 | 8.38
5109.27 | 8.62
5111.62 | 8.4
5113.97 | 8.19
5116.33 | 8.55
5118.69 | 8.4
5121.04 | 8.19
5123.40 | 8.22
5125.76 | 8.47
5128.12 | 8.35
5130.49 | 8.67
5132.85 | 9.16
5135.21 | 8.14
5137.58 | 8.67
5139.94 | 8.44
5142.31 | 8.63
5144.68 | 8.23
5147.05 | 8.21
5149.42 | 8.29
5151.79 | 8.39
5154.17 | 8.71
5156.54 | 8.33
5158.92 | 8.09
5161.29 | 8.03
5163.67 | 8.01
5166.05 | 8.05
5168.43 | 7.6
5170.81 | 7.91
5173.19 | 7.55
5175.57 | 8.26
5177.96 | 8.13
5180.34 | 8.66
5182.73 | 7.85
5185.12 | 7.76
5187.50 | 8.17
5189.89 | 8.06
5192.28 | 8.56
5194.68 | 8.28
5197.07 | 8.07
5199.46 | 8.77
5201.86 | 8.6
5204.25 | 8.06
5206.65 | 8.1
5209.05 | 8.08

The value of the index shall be 7.55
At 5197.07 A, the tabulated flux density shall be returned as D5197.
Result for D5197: 8.07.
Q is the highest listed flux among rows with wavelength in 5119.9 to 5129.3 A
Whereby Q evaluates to 8.47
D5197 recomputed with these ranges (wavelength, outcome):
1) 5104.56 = 8.58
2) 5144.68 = 8.23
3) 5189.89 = 8.06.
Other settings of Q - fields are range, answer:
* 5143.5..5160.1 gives 8.71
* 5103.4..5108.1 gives 8.58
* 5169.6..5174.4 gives 7.91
